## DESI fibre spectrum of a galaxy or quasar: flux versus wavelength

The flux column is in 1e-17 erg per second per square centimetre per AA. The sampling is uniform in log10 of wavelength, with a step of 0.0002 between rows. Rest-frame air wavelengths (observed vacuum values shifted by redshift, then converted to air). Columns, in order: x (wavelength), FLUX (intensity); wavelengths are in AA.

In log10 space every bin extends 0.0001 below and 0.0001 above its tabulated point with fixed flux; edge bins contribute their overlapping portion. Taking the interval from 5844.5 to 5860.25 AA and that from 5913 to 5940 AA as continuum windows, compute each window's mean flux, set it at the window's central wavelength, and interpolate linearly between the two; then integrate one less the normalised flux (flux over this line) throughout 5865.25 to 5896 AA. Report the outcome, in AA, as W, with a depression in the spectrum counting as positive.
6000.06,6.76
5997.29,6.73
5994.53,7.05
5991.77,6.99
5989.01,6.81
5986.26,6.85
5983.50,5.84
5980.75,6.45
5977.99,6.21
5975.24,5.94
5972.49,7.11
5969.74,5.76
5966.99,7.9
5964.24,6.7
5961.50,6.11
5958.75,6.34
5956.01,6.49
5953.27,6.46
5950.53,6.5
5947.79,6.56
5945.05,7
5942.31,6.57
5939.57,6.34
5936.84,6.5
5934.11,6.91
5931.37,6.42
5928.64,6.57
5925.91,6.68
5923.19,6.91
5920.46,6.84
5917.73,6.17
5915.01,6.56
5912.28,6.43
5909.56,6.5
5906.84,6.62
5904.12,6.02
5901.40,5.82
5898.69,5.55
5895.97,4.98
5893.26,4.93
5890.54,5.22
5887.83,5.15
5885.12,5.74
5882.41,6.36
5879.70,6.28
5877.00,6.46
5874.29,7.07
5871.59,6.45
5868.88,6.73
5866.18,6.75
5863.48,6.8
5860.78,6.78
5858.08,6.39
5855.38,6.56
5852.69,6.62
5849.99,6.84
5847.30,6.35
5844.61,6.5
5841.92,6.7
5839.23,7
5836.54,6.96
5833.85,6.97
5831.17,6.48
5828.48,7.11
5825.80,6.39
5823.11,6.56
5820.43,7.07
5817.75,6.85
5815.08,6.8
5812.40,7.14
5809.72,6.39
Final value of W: 2.5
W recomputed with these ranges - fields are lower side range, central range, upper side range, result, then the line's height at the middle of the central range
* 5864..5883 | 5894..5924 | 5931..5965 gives 1.8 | 6.57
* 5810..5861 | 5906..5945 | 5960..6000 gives 0.4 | 6.65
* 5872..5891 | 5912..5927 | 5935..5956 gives -0.5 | 6.38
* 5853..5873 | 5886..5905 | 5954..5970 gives 3.6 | 6.63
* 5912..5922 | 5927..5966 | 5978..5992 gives -0.2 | 6.51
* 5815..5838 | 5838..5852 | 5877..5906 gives -0.4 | 6.48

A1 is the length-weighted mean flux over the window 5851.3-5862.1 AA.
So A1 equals 6.59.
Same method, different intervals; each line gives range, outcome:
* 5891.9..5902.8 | 5.32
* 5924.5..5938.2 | 6.62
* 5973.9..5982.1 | 6.2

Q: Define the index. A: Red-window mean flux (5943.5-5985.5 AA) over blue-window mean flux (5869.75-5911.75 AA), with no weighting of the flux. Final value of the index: 1.09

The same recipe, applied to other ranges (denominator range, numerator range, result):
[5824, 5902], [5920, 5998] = 1.04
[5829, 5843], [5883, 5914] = 0.84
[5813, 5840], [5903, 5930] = 0.96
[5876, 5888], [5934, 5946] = 1.09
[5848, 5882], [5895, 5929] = 0.95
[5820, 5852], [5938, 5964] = 0.97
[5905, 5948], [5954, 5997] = 1.00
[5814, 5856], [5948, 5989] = 0.96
